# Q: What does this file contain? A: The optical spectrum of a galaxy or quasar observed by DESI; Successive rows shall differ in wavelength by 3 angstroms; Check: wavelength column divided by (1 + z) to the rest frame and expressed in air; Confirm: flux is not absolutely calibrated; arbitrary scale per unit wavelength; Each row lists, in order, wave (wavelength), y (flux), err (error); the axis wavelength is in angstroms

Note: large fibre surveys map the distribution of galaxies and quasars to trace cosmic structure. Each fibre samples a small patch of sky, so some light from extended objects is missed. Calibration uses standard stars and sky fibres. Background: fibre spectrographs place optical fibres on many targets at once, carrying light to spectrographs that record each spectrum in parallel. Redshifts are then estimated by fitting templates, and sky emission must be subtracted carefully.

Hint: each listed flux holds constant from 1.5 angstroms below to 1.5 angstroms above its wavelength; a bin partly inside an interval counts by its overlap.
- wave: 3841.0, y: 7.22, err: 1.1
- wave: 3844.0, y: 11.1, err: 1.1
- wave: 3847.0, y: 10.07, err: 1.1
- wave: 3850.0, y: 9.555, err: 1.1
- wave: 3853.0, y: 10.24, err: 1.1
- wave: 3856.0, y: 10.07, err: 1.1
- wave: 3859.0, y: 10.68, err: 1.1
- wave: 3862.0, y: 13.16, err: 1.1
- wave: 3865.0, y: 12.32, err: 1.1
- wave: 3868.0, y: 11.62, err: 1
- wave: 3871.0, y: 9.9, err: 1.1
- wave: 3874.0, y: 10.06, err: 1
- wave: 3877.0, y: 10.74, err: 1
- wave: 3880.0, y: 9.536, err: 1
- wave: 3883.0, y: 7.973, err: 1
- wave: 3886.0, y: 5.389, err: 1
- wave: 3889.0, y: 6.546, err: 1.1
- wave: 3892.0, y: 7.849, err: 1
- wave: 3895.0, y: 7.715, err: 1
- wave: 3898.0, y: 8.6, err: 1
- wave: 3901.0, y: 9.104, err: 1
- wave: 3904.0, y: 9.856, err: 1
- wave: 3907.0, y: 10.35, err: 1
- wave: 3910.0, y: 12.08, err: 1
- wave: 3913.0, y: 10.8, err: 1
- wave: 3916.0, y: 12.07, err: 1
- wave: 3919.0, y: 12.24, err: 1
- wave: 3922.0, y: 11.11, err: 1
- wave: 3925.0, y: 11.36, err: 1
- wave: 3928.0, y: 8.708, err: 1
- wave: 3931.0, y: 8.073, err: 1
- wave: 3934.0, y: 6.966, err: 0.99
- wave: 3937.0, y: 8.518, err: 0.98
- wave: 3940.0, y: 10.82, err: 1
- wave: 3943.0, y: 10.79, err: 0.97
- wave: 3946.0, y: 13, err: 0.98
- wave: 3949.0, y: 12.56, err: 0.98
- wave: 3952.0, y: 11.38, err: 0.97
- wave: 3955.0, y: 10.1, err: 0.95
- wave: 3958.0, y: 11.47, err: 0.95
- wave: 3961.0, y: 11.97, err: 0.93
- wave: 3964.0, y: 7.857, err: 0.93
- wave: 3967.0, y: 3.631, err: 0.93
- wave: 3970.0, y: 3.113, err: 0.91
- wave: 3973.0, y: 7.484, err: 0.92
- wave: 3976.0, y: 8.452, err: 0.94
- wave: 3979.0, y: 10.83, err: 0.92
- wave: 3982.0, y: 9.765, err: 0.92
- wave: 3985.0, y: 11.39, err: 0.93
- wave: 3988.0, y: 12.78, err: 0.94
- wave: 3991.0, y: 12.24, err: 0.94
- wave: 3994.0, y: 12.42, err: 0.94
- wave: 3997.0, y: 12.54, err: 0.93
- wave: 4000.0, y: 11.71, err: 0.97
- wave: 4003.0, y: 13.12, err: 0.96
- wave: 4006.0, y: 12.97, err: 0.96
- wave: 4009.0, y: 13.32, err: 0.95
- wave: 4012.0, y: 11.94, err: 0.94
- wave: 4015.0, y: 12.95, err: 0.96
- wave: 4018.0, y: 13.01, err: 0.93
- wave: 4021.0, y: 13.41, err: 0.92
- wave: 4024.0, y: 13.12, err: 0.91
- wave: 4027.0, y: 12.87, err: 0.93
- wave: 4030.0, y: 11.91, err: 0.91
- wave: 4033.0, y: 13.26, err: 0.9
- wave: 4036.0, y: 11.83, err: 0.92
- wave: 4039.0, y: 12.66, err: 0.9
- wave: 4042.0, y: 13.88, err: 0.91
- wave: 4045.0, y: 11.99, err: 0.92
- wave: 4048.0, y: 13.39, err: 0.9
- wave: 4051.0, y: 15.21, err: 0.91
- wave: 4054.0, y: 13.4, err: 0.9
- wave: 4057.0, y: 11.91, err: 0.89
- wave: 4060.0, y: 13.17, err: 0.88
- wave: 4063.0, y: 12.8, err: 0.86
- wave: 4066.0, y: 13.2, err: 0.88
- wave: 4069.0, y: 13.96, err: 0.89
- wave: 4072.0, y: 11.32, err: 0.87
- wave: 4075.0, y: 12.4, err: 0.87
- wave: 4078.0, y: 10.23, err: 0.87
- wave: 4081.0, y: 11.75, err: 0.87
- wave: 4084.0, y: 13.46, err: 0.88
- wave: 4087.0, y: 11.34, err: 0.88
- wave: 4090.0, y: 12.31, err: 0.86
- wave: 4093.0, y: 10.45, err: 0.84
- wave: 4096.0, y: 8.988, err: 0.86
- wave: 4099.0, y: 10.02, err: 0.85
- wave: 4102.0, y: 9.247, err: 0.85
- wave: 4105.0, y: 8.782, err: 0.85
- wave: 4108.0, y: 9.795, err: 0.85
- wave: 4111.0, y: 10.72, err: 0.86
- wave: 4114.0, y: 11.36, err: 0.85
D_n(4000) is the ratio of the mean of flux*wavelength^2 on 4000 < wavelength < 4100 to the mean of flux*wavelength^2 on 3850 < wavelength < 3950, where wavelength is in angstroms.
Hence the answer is 1.34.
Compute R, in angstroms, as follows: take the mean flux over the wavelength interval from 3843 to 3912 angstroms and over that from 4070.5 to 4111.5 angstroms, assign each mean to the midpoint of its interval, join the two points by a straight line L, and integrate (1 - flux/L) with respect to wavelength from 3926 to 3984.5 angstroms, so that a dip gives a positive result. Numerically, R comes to 4.82 angstroms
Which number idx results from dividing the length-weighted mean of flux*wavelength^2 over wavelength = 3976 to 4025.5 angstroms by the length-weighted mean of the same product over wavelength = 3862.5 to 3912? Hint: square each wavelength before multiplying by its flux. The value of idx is 1.4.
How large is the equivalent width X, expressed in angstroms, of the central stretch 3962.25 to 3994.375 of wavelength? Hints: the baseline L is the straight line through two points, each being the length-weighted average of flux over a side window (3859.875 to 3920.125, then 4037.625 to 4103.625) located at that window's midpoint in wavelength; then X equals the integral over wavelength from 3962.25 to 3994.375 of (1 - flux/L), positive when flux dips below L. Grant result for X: 5.9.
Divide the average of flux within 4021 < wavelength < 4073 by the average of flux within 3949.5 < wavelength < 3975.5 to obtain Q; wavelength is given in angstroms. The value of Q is 1.52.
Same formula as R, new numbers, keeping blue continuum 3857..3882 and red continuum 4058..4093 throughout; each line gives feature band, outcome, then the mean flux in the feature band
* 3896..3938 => 4.68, 9.98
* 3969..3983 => 4.32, 8.04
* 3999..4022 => -1.88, 12.8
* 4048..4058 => -1.19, 13.6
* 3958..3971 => 4.73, 7.34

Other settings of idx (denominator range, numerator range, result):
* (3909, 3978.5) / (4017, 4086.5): 1.38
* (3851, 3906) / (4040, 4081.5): 1.47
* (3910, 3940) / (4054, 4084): 1.32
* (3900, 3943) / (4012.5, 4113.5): 1.27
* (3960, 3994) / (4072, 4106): 1.25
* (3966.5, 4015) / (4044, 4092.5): 1.22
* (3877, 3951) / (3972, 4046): 1.31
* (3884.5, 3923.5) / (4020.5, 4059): 1.46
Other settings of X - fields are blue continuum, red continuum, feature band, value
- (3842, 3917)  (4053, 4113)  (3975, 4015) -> -4.2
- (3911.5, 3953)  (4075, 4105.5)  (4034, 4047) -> -2.3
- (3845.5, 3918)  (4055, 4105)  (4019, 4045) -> -3.8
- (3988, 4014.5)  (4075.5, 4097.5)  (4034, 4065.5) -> -3.2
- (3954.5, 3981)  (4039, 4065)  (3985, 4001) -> -4.1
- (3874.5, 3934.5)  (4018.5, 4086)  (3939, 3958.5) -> -2.0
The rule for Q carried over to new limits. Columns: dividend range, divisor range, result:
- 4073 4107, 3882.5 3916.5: 1.21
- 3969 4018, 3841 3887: 1.11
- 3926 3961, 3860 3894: 1.08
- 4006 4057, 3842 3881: 1.22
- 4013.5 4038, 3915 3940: 1.29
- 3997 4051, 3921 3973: 1.36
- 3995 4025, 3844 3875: 1.19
